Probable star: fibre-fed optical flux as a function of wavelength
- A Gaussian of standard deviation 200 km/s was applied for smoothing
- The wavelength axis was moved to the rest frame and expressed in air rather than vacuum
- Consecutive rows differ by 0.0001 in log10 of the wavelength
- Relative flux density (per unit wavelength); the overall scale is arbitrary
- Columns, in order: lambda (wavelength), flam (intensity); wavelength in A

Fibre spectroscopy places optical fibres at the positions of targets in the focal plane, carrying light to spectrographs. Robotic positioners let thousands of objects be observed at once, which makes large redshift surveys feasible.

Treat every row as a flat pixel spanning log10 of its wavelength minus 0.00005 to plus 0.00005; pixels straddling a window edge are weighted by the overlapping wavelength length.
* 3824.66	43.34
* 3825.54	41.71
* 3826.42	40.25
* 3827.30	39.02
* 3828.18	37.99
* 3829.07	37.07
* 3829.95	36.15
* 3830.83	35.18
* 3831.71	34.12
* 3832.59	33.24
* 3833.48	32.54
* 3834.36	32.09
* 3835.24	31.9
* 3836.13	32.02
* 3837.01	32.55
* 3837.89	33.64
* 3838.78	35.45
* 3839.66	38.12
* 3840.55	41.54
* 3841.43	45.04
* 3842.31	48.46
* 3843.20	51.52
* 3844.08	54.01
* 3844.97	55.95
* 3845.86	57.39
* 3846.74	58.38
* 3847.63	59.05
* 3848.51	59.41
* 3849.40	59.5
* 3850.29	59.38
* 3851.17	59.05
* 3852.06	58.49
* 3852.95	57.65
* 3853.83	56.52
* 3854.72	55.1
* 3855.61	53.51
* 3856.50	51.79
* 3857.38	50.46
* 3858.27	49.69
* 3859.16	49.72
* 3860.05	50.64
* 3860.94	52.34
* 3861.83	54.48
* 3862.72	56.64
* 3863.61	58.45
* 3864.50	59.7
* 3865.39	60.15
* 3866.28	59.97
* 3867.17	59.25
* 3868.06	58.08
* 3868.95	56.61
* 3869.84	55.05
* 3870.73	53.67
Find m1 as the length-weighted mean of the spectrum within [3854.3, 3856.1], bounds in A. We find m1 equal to 54.1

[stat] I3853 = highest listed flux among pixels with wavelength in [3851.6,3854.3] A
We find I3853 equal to 58.49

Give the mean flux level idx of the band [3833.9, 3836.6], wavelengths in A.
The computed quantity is 32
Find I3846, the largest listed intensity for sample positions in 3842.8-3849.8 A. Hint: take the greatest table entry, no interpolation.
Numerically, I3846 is 59.5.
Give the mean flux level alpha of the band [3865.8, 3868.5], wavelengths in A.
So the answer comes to 59.1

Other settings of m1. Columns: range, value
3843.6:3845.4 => 54.9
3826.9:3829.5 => 37.9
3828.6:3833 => 35.2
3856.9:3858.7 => 50.3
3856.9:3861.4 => 50.6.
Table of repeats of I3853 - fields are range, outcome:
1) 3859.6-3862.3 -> 54.48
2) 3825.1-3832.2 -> 41.71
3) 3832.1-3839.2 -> 35.45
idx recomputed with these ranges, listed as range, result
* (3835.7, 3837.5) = 32.5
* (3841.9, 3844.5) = 51.3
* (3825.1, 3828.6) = 39.8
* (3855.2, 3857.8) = 52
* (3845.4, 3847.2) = 57.8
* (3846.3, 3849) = 59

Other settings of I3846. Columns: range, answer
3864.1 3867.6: 60.15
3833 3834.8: 32.54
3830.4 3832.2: 35.18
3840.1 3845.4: 55.95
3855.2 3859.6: 53.51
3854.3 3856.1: 55.1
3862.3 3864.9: 59.7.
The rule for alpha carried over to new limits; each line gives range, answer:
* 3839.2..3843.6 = 44.8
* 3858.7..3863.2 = 52.7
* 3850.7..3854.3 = 58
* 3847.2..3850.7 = 59.3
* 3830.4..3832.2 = 34.7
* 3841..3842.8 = 46.9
